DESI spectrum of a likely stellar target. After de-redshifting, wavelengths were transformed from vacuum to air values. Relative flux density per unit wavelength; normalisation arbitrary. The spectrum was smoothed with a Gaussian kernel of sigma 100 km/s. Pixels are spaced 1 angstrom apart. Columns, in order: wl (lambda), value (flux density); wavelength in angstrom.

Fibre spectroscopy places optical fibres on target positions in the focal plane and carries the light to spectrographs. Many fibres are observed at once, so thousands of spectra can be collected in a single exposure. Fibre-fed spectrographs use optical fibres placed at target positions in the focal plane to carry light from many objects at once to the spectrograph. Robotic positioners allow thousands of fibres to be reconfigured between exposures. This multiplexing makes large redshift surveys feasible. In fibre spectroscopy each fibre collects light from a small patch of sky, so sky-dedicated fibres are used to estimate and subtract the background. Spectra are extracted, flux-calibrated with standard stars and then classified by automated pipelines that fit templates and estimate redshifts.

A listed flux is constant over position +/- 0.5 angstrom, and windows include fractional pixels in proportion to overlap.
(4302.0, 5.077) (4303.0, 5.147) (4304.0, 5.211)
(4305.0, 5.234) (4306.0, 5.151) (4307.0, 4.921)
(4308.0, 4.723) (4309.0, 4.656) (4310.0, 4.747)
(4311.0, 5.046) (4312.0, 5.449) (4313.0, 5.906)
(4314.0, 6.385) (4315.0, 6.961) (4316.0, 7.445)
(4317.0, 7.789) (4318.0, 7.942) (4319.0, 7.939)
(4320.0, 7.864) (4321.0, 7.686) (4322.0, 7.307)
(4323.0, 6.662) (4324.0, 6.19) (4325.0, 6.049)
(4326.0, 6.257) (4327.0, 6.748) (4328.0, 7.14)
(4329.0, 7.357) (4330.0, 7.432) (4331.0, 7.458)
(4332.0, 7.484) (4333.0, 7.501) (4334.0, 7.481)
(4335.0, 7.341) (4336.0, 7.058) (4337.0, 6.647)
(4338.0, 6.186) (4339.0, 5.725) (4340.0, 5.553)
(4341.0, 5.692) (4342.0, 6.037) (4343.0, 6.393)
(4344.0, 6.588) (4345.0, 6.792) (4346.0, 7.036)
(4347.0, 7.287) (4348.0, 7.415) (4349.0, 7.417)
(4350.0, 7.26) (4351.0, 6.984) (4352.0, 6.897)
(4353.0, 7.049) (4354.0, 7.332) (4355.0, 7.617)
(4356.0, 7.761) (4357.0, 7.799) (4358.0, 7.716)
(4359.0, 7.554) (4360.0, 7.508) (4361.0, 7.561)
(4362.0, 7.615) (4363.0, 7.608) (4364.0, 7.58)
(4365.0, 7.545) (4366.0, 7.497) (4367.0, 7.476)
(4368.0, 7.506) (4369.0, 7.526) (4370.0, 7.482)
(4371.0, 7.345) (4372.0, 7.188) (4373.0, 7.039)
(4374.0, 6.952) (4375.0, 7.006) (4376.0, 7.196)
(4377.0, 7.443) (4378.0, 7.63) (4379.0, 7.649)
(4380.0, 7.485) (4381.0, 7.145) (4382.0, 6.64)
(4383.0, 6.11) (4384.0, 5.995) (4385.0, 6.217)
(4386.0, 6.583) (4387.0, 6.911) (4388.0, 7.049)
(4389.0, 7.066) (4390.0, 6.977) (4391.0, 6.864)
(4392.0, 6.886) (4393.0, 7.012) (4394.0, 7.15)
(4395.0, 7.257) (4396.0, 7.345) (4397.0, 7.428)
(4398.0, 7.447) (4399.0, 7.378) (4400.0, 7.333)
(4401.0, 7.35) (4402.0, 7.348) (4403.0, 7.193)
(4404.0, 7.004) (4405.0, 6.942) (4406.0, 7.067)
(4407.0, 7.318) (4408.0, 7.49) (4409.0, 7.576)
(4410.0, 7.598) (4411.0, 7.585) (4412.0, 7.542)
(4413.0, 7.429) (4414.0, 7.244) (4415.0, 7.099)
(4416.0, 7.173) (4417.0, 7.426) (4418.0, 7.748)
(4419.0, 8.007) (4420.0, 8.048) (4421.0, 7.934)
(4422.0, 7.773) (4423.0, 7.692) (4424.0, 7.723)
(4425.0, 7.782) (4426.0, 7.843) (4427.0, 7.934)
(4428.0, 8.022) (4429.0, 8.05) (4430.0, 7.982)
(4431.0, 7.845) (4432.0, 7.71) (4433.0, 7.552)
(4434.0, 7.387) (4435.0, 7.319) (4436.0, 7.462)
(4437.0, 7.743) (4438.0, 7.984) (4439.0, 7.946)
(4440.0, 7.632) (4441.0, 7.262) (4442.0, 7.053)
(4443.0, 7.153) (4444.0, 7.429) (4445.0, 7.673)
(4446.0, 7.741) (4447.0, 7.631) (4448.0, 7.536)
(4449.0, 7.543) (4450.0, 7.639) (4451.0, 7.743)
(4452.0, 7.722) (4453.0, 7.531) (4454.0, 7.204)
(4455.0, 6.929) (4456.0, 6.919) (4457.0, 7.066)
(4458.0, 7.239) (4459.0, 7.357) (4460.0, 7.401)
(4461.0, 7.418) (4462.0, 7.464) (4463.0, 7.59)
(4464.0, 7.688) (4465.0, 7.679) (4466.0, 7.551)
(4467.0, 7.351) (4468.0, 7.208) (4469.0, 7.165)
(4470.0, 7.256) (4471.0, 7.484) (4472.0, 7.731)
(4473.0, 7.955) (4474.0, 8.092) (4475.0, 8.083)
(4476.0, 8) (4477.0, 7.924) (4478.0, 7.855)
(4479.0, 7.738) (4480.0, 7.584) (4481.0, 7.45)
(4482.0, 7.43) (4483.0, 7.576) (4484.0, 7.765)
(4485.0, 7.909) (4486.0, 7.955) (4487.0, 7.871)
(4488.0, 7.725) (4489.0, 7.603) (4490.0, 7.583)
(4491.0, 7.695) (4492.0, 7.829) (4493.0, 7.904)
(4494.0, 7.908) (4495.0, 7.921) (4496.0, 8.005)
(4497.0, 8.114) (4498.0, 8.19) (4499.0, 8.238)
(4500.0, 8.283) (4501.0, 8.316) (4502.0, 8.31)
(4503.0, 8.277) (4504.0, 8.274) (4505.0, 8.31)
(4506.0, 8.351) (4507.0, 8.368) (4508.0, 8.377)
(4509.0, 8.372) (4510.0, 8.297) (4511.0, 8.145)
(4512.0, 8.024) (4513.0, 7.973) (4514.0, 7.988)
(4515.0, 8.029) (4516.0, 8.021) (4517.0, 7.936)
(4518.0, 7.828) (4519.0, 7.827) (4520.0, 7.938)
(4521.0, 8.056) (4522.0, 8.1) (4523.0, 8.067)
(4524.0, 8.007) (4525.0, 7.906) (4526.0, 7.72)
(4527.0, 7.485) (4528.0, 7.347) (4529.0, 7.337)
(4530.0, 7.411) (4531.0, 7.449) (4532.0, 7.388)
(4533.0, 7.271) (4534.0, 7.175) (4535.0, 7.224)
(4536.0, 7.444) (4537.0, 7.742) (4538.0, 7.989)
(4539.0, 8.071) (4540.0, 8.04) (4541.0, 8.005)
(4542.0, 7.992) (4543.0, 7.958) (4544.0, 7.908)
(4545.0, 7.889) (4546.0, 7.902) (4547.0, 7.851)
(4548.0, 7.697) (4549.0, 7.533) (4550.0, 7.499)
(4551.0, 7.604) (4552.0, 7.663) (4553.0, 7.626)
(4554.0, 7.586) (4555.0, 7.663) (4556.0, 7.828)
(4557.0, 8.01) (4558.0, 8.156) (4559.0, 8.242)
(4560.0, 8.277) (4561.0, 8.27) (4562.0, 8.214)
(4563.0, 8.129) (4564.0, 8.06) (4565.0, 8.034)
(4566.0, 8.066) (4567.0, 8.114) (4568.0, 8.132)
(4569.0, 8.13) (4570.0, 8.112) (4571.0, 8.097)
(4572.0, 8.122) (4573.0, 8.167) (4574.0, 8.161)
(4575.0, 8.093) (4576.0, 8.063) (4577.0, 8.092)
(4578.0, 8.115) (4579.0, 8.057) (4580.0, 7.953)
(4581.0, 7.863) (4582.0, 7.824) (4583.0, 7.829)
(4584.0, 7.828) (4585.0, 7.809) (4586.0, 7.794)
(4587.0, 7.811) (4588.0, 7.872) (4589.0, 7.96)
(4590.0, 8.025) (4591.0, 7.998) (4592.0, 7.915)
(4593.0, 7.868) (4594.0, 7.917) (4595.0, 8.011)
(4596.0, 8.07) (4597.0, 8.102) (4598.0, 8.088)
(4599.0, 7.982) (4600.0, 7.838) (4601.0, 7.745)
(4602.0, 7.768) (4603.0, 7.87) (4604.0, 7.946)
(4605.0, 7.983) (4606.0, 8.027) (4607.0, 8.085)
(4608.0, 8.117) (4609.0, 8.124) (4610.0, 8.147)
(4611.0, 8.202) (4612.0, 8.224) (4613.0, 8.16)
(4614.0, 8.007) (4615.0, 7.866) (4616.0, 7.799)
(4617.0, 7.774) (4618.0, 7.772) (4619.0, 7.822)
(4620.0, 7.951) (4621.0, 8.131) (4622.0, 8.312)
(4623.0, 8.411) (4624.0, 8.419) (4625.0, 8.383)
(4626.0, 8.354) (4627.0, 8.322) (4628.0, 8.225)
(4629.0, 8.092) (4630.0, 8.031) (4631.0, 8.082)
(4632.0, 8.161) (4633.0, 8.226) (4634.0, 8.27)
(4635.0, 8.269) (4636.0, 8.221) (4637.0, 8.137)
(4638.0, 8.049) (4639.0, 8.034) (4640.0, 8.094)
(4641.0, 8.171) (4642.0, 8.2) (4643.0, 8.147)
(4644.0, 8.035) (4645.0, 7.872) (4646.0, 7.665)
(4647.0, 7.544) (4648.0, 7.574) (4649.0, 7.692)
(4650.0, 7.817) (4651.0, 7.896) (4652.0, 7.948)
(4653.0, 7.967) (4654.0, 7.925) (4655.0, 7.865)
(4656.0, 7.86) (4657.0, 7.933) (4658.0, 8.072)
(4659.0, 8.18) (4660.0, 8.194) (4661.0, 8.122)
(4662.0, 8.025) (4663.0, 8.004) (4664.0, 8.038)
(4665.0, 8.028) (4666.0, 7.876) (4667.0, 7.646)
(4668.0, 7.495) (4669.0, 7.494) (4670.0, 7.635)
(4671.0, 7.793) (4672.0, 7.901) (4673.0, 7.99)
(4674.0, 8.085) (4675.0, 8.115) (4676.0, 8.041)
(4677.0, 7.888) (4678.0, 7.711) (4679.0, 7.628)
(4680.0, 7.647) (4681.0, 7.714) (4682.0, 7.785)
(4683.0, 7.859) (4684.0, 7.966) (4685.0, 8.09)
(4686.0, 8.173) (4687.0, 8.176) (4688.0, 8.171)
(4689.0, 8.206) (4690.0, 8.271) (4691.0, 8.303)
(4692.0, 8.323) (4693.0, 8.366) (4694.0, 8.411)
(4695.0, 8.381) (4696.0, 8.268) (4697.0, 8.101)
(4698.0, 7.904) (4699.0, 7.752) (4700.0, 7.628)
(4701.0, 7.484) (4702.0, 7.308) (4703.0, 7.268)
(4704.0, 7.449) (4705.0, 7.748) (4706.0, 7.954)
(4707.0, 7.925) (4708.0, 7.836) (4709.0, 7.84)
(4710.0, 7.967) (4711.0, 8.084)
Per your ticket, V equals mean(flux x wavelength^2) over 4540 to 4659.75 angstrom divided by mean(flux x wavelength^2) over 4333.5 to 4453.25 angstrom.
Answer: 1.20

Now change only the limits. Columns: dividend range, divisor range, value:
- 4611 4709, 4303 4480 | 1.25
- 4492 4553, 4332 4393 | 1.20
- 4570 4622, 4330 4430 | 1.21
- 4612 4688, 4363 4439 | 1.21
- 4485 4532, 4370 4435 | 1.14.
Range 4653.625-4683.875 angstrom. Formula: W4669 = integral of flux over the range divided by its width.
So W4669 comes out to 7.89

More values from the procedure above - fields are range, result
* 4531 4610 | 7.91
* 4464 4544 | 7.84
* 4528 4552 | 7.66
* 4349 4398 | 7.22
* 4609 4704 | 7.99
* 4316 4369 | 7.15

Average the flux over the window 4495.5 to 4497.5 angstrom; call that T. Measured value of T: 8.06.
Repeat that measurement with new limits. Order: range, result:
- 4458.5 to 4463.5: 7.45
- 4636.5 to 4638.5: 8.09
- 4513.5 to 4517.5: 7.99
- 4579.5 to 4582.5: 7.88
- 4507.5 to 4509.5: 8.37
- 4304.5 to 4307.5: 5.1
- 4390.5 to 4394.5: 6.98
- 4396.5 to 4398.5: 7.44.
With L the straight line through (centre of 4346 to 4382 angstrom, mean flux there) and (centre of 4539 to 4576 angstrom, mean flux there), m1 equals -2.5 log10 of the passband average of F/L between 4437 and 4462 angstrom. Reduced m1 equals 0.03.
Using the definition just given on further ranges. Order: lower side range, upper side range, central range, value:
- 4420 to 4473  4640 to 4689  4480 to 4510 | -0.05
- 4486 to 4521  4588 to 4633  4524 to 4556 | 0.05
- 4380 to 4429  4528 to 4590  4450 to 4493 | -0.01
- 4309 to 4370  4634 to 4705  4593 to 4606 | -0.03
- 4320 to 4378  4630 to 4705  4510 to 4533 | -0.03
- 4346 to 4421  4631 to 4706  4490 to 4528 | -0.07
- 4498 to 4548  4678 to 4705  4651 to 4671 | 0.00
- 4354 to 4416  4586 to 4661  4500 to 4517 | -0.08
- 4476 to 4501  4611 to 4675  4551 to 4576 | -0.01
